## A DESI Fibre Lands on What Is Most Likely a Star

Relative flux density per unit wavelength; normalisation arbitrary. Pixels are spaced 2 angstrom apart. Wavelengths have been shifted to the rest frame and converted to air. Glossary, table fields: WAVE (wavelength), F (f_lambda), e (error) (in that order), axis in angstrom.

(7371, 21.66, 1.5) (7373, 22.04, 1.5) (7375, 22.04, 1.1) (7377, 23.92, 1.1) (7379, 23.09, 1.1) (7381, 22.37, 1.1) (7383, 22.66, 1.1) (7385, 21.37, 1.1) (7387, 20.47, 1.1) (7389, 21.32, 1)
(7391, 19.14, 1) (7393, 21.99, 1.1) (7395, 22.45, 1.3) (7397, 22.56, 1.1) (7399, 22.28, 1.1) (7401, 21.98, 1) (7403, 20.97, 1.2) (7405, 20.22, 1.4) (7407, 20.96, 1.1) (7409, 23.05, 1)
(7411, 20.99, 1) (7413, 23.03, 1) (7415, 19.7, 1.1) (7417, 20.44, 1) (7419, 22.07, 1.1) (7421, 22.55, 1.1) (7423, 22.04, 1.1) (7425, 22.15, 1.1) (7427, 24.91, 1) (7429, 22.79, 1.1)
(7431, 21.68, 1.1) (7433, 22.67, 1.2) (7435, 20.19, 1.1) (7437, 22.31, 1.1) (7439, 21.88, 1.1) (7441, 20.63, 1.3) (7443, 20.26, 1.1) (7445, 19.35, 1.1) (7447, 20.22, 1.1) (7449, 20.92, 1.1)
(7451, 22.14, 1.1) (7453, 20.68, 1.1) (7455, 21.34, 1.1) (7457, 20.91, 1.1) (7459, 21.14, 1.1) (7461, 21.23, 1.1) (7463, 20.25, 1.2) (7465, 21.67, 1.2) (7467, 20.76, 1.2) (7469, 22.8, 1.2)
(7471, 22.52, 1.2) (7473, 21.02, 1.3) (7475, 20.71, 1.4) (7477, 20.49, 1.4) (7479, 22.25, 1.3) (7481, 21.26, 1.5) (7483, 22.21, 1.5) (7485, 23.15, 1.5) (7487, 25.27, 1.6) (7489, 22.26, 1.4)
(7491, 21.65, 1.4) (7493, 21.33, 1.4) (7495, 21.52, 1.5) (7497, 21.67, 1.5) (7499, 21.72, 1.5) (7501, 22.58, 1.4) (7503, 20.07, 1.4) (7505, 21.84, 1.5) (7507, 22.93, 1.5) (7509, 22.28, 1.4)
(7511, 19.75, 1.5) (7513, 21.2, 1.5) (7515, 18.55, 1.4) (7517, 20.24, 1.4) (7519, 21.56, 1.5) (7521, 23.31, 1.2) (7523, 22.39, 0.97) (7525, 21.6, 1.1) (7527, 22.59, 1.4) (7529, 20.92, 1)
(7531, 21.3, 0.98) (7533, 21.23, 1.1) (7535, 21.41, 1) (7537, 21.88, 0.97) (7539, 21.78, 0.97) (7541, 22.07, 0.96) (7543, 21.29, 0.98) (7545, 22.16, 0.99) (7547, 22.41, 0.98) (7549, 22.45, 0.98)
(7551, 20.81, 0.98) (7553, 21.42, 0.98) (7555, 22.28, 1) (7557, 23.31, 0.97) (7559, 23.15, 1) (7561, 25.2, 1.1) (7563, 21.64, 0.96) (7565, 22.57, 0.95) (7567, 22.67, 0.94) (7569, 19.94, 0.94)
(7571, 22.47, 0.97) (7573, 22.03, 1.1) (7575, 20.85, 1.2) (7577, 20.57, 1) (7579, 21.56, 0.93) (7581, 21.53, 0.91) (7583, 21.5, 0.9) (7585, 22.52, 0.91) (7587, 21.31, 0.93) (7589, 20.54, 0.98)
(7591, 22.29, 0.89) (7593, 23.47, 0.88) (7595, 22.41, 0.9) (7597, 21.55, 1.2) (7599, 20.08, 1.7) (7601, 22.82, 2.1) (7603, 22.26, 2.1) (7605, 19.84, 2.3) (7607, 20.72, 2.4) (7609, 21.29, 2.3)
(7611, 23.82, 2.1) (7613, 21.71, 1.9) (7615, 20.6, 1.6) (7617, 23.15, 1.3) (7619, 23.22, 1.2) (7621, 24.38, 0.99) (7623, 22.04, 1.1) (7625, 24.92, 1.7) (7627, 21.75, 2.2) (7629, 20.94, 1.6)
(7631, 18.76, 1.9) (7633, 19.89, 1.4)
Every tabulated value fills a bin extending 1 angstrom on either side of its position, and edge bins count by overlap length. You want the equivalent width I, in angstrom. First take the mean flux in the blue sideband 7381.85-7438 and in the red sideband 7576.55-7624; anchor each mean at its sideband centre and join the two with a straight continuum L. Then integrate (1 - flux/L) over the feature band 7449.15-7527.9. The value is 0.75 angstrom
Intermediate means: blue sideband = 21.7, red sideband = 21.9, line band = 21.6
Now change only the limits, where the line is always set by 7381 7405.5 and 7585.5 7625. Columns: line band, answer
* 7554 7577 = -0.4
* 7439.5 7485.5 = 1.0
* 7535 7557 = 0.0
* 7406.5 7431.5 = -0.6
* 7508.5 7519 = 0.7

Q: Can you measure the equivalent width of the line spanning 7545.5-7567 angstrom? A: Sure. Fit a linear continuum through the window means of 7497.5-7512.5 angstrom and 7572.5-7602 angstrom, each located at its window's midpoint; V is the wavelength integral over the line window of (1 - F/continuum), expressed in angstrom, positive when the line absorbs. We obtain -0.9 angstrom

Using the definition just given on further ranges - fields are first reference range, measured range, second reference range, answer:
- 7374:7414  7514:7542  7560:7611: 0.40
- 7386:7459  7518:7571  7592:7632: -0.62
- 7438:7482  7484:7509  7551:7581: -0.86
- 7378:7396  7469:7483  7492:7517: -0.13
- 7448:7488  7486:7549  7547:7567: 1.20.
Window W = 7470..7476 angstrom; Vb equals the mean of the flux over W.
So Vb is 21.4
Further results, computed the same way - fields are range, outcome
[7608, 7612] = 22.6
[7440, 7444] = 20.4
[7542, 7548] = 22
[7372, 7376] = 22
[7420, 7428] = 22.9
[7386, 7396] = 21.1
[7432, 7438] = 21.7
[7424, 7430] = 23.3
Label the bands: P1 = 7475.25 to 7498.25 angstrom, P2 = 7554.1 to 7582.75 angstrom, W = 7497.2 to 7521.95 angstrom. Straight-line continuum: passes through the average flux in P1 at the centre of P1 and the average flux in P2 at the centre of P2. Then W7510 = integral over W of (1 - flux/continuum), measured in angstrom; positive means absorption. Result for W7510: 0.8 angstrom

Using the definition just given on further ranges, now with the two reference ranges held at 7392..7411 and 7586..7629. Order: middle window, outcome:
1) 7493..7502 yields 0.0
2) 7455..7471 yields 0.4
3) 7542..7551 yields 0.0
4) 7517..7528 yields -0.1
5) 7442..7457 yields 0.8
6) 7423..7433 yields -0.4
